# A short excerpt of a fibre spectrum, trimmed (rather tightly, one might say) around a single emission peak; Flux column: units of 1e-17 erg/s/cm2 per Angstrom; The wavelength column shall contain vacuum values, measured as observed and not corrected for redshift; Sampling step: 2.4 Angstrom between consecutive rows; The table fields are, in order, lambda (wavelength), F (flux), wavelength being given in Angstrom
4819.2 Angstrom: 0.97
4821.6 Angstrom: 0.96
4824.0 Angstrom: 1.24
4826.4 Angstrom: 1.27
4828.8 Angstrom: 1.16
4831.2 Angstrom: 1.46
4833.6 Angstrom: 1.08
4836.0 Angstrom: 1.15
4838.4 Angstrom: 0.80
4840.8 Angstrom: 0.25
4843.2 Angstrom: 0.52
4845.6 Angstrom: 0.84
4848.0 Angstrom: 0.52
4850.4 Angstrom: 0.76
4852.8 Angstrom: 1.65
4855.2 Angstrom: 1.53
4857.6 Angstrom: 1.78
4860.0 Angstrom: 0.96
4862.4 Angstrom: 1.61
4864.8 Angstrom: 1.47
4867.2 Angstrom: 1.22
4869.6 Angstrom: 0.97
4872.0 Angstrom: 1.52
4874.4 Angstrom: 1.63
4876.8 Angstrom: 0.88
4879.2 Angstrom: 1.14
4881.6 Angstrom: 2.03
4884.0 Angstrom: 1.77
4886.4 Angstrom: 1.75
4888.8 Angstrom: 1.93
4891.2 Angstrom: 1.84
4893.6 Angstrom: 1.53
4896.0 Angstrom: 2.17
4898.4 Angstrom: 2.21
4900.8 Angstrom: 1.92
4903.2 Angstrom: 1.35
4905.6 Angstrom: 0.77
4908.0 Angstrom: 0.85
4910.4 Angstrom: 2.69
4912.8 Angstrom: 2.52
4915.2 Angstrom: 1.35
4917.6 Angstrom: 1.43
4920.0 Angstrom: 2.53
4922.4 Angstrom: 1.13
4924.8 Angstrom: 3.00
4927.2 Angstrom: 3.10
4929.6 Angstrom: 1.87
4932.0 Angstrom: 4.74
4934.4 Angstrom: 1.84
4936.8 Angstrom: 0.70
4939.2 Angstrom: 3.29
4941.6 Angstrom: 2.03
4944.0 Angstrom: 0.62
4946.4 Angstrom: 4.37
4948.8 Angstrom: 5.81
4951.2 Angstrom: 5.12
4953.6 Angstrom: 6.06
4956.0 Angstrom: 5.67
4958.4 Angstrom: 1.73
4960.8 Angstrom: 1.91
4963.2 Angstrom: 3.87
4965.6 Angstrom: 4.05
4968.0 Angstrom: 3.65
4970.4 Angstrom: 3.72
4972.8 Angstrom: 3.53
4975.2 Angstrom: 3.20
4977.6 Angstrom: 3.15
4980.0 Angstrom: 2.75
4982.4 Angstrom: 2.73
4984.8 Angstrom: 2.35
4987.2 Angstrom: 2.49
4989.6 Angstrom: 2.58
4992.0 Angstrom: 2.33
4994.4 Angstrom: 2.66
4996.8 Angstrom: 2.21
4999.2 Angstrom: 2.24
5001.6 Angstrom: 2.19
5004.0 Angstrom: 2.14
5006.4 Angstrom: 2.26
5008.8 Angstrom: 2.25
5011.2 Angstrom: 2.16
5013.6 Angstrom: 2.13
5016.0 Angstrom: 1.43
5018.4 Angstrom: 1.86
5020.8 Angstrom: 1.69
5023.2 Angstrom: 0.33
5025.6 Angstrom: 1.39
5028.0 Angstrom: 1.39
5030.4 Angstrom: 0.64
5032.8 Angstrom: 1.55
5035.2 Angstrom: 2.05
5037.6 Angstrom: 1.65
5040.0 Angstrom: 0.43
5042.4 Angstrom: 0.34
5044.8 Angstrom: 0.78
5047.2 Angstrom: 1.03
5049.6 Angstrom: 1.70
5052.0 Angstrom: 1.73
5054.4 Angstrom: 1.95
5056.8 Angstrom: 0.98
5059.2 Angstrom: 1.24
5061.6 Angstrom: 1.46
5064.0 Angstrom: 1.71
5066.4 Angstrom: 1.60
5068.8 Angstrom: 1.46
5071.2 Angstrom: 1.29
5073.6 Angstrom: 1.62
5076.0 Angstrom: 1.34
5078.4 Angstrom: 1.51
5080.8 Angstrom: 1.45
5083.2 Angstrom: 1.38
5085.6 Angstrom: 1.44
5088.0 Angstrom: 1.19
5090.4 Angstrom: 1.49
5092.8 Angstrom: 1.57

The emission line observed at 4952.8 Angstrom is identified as Lyman alpha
